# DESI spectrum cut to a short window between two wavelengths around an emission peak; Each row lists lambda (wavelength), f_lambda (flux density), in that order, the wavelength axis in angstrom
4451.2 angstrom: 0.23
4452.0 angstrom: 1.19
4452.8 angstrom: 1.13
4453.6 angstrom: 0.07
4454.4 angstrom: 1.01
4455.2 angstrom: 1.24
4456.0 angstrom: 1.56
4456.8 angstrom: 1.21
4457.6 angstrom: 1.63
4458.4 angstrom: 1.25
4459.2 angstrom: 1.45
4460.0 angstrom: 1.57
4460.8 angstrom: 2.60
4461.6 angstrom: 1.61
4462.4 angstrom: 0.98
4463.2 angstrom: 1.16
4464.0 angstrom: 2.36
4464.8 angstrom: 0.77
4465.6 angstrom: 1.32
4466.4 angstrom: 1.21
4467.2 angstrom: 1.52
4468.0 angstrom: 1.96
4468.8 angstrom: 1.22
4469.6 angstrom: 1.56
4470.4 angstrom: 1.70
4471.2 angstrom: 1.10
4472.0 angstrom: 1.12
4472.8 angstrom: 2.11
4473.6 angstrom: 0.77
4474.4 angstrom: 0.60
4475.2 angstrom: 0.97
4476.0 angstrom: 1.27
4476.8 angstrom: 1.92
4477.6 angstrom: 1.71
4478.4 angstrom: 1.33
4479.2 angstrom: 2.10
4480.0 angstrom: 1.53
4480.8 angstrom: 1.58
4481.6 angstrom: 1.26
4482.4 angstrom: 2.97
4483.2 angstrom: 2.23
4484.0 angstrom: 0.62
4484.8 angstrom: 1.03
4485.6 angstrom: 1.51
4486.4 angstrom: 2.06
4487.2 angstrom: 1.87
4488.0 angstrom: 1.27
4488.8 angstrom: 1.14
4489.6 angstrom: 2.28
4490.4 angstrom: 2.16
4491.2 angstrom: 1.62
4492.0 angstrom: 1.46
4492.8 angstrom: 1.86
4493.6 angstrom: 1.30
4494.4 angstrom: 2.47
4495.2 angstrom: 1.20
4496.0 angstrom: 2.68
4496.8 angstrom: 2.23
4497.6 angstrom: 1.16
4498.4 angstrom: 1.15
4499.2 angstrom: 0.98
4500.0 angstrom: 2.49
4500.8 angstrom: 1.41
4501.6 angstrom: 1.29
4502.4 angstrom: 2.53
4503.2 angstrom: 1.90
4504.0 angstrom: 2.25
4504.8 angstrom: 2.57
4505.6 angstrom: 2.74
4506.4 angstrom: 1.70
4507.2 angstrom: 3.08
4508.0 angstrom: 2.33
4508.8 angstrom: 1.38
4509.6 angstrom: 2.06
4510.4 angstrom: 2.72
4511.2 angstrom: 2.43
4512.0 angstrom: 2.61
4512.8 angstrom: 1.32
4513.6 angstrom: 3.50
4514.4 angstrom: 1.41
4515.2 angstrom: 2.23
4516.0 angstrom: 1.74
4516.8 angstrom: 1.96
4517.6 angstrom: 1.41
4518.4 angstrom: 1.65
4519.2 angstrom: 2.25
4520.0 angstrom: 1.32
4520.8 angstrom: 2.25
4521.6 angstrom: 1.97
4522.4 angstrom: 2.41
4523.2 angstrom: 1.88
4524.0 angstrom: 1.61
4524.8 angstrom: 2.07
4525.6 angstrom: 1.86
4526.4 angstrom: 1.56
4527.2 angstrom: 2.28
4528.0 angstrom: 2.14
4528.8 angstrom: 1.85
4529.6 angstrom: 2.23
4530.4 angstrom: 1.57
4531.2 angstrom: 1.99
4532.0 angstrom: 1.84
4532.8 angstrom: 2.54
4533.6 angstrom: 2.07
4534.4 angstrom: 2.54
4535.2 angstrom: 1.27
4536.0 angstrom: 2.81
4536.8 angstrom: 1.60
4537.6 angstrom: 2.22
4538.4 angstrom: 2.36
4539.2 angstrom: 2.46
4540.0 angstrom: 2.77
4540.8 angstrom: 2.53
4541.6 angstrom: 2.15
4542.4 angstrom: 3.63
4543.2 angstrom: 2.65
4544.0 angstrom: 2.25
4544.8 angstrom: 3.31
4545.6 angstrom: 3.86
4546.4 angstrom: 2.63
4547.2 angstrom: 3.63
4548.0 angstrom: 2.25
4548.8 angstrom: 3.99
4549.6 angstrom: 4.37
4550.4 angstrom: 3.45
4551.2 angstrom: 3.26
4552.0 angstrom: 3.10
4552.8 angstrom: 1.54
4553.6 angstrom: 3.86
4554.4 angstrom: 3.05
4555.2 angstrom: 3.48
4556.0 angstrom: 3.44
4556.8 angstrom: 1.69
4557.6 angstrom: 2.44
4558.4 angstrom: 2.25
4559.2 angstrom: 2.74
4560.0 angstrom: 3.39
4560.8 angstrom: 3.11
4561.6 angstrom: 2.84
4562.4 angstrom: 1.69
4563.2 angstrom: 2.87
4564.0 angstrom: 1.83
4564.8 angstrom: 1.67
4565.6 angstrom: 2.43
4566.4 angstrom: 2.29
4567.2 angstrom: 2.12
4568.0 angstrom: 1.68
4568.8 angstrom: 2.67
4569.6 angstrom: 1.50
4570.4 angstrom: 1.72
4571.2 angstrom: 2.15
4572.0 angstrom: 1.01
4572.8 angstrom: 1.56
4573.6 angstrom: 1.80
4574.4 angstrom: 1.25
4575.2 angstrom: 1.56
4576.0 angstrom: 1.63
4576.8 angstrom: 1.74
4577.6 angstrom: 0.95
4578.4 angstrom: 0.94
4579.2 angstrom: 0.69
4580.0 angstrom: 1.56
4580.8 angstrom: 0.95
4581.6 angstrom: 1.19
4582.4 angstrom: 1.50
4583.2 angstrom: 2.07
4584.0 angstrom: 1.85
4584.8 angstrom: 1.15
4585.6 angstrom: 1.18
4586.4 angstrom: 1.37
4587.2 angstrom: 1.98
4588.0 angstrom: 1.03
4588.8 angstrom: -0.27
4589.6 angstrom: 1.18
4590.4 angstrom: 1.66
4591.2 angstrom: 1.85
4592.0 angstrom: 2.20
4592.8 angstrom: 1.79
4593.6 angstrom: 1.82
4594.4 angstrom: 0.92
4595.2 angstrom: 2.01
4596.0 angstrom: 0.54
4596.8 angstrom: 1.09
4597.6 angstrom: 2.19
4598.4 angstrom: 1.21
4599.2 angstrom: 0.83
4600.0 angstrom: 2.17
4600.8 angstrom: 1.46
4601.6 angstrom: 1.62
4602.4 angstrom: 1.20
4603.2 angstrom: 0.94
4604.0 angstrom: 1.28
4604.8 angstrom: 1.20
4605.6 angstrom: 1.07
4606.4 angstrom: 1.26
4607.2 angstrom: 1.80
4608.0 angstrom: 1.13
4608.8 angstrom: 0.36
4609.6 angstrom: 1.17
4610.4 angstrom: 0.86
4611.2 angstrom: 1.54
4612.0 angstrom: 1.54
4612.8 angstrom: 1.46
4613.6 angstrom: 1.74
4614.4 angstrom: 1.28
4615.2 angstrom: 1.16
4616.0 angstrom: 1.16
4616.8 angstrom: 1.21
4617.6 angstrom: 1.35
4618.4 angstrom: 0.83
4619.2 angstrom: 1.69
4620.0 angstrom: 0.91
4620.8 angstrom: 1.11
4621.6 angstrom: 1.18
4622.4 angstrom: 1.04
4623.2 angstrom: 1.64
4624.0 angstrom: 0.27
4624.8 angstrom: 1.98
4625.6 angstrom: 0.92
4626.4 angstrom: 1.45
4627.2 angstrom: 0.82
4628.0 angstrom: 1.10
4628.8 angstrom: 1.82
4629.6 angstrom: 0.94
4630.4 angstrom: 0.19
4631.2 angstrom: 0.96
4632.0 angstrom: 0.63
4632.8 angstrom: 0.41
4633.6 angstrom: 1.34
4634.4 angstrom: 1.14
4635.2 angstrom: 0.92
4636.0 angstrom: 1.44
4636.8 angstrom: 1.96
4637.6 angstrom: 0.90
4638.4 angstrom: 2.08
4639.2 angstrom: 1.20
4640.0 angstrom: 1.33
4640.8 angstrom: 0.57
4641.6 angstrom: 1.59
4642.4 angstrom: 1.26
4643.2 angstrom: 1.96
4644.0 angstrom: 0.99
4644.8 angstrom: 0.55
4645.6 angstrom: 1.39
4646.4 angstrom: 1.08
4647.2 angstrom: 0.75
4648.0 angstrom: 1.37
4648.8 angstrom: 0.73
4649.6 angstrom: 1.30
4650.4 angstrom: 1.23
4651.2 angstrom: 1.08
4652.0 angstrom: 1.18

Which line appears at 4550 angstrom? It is C III]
